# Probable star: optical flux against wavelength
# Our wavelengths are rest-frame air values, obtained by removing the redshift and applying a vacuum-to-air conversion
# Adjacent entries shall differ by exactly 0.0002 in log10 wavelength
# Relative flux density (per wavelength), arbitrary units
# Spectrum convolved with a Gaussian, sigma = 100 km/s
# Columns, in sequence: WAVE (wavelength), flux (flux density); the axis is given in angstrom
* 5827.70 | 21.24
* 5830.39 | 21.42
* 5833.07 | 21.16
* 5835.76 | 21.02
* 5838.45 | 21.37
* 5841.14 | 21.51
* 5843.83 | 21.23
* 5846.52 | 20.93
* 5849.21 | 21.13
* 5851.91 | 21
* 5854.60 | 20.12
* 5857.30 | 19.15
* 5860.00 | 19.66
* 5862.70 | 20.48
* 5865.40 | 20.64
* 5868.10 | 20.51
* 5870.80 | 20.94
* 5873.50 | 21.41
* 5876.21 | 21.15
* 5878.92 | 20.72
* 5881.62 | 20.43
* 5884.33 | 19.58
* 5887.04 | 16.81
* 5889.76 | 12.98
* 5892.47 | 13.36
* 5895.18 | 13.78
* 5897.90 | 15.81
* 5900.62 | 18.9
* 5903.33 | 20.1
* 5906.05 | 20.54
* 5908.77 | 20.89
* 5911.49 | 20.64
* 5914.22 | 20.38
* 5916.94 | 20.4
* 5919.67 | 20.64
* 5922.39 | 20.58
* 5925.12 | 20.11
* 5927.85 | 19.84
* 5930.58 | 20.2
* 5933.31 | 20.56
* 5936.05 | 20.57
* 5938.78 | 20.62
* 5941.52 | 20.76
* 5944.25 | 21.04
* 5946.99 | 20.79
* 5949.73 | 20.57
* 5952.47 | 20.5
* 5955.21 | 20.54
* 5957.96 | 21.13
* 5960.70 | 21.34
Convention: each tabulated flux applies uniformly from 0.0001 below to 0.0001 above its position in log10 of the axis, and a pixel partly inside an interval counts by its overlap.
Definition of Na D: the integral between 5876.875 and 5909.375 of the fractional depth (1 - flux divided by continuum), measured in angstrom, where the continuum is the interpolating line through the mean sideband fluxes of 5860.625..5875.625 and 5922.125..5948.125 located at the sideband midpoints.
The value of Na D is 4.47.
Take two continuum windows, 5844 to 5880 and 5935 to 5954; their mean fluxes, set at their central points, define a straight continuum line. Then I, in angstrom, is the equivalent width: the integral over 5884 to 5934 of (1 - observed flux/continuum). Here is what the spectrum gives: 4.8 angstrom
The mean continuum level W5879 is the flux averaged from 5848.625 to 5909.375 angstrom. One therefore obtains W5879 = 19.1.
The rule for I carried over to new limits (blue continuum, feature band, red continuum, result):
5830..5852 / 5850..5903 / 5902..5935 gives 5.06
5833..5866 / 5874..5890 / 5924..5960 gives 1.17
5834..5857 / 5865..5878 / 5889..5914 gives -1.01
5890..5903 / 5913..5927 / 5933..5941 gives -1.45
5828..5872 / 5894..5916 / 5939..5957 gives 1.89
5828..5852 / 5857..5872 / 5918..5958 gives 0.53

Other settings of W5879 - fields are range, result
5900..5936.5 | 20.3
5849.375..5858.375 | 20.2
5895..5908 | 18.3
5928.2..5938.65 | 20.4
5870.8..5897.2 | 17.9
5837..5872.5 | 20.7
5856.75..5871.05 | 20.2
